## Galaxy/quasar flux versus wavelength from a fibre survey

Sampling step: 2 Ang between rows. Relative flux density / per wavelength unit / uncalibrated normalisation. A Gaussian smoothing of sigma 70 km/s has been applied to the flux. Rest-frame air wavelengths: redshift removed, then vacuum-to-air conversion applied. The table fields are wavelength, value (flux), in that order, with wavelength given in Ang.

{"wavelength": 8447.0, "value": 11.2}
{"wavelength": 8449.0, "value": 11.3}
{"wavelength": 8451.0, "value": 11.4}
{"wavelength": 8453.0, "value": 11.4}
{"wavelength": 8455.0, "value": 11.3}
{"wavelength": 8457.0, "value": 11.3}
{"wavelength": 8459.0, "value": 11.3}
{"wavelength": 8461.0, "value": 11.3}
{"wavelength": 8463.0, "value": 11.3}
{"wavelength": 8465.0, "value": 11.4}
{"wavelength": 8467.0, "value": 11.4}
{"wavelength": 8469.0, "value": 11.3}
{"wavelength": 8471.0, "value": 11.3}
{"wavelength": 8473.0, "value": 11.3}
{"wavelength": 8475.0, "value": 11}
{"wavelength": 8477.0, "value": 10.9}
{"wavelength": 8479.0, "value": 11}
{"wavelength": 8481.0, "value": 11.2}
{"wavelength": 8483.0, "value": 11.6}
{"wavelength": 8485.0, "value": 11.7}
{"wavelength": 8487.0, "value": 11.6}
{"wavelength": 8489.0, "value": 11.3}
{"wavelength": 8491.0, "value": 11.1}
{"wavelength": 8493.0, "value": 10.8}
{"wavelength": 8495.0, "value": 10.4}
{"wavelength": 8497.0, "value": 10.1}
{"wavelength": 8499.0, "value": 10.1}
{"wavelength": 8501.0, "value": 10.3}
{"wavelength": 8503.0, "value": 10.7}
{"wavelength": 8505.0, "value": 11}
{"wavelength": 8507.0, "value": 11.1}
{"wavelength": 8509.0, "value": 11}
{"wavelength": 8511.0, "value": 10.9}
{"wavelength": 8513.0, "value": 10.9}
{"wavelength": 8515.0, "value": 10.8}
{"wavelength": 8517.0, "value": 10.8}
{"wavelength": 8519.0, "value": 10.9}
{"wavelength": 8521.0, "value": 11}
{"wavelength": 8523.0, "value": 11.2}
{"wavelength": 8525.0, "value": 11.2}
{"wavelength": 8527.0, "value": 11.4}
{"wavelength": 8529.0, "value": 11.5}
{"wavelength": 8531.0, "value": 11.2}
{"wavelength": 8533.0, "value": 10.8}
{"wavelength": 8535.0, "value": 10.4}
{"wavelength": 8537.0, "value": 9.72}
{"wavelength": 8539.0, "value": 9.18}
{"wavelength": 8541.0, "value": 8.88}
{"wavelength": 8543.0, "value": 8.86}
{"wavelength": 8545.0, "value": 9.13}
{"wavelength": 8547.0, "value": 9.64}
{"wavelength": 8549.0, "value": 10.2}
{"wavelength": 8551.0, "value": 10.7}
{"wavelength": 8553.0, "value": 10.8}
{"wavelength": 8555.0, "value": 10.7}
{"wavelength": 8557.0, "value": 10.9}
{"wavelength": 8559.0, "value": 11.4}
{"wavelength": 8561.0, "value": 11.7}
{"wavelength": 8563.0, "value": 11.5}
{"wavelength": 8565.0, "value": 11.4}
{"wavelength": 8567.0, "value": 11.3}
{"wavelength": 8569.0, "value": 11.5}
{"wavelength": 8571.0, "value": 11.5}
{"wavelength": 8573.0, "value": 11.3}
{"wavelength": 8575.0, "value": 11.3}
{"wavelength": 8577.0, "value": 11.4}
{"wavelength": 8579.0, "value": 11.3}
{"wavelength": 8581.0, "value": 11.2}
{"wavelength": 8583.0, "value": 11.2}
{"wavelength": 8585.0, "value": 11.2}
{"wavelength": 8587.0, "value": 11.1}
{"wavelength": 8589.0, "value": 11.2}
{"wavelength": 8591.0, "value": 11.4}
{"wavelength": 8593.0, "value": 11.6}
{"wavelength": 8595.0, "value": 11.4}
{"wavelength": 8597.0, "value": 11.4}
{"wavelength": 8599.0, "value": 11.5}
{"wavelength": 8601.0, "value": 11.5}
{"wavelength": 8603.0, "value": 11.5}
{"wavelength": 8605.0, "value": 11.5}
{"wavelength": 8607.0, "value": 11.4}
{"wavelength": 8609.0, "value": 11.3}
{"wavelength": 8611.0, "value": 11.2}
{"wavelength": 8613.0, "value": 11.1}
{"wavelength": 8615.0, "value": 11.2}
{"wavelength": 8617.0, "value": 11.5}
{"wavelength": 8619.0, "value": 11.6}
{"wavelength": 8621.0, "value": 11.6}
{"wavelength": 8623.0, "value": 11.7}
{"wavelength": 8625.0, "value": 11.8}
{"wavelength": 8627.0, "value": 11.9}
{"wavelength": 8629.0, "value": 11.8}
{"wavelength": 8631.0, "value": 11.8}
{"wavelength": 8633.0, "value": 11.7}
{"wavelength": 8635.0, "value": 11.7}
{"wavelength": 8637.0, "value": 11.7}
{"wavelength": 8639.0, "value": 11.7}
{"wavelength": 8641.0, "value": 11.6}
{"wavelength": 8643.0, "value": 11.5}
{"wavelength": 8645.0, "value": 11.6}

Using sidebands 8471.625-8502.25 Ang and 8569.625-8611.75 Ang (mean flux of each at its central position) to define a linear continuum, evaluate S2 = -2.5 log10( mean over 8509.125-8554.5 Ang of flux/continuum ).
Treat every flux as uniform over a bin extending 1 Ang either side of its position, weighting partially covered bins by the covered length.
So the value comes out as 0.07 mag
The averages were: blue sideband 11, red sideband 11.4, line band 10.5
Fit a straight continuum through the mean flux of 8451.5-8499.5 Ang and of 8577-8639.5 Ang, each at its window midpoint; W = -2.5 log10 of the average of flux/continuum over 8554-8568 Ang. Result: 0.01 mag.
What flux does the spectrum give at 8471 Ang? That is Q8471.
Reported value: 11.3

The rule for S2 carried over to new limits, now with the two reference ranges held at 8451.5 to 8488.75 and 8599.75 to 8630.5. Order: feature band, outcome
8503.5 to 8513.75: 0.04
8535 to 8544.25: 0.22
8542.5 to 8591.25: 0.05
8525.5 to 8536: 0.03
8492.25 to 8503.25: 0.10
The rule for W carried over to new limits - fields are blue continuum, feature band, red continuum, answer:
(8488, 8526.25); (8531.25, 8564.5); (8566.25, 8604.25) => 0.08 mag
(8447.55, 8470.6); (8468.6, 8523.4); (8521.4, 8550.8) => -0.01 mag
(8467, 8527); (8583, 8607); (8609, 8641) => 0.01 mag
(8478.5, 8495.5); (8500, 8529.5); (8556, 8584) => 0.03 mag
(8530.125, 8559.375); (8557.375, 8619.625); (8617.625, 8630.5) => -0.04 mag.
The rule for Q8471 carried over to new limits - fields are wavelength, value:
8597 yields 11.4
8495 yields 10.4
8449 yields 11.3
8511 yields 10.9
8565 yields 11.4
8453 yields 11.4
